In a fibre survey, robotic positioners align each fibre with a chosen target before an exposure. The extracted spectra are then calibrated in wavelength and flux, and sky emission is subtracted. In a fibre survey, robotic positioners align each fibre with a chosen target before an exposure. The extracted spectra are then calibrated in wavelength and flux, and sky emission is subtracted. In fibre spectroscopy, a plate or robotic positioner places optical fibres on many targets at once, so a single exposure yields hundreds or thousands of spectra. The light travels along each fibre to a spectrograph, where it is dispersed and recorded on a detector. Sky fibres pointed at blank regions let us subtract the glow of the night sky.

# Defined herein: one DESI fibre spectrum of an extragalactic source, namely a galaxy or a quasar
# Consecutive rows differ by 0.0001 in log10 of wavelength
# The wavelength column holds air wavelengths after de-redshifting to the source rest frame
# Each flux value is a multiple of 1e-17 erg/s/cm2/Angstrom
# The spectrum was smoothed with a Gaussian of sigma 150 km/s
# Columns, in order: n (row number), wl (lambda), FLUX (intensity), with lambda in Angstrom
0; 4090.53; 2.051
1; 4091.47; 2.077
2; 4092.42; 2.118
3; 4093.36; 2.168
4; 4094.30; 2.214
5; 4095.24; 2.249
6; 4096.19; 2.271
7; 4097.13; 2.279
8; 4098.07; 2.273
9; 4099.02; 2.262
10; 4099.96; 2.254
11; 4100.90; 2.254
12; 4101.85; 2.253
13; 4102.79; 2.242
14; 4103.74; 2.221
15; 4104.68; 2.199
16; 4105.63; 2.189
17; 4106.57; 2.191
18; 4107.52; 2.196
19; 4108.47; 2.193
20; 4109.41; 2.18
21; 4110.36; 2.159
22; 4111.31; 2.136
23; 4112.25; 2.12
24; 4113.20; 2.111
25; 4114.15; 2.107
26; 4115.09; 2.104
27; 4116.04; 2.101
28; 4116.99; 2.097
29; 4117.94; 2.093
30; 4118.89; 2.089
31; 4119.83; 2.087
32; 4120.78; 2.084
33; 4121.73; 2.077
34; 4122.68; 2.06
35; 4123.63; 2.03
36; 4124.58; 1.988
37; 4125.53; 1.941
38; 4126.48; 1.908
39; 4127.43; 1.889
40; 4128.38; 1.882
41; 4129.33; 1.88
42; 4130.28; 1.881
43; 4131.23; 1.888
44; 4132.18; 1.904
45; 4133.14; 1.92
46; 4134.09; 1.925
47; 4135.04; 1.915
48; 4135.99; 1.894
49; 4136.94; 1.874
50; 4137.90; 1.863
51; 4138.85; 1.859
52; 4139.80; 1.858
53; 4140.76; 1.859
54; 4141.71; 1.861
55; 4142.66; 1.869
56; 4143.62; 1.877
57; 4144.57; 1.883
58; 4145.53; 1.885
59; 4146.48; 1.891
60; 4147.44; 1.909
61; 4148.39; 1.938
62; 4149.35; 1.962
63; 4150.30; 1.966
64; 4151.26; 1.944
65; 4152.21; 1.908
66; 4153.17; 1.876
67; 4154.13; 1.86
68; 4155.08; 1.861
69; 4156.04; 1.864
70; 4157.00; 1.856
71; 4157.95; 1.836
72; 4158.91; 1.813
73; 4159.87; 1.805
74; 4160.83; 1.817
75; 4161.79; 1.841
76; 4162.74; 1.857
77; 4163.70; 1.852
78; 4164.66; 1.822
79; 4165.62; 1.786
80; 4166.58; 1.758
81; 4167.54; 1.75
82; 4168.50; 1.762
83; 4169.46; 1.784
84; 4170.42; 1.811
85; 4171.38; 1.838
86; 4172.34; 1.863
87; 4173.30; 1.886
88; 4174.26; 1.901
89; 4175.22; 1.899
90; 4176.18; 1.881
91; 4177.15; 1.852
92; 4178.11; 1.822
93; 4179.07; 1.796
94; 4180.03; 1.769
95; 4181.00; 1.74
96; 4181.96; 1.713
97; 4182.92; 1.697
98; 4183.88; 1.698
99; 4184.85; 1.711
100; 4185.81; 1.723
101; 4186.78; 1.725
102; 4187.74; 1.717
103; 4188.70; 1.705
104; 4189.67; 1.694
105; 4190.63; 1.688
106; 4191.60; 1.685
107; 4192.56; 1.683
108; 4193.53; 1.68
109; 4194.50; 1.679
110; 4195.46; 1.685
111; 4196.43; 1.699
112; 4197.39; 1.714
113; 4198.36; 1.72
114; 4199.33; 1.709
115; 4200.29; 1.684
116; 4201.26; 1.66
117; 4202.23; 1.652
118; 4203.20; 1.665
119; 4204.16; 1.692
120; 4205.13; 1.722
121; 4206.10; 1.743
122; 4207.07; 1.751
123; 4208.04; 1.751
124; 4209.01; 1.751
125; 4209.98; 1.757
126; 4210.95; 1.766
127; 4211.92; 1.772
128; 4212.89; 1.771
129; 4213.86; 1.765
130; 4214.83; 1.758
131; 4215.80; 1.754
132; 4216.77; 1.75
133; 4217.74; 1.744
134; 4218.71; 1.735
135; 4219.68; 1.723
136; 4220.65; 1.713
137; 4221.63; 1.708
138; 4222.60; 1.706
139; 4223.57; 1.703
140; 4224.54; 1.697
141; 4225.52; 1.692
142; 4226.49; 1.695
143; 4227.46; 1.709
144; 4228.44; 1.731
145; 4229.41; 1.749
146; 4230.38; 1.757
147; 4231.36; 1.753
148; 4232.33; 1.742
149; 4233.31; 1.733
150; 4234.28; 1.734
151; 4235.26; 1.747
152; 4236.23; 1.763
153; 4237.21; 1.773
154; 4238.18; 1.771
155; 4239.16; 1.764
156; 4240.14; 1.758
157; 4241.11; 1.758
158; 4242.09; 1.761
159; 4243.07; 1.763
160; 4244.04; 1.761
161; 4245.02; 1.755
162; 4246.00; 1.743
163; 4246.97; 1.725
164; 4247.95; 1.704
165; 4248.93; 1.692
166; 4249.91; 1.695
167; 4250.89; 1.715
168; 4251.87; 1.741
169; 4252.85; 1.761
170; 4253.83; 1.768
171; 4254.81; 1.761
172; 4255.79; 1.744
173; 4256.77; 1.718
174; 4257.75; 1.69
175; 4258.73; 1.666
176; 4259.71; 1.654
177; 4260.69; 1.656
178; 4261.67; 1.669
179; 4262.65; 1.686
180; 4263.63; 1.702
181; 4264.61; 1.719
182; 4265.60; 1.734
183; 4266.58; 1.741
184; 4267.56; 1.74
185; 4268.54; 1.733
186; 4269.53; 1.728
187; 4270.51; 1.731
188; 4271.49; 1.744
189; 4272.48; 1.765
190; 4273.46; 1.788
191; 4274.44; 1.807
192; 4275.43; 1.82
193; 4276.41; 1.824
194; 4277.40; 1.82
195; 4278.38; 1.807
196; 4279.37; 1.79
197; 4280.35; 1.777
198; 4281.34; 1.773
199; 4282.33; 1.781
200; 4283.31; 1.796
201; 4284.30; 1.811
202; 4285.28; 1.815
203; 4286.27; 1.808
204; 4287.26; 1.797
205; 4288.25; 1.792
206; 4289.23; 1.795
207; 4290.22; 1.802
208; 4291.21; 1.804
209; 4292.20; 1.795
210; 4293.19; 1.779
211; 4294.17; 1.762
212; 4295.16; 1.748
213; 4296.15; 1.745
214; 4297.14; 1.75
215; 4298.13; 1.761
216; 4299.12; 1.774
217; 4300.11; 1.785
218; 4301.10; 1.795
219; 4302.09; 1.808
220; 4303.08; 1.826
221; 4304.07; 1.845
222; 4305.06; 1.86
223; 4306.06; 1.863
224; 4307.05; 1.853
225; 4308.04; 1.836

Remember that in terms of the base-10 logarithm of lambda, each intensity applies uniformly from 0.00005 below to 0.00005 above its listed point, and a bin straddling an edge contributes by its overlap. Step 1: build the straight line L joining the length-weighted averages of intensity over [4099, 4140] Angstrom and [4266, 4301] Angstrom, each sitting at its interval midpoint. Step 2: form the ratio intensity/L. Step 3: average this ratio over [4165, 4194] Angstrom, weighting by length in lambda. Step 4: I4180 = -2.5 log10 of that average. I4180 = 0.11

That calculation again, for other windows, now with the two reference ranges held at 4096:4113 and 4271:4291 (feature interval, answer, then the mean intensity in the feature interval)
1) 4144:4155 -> 0.106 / 1.91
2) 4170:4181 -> 0.114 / 1.84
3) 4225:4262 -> 0.092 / 1.73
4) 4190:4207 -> 0.176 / 1.69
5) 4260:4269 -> 0.077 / 1.71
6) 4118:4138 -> 0.107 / 1.96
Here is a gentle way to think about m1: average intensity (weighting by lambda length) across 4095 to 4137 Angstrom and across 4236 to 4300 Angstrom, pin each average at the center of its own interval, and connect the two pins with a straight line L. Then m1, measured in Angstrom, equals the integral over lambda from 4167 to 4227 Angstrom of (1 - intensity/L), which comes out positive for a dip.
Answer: 5.3 Angstrom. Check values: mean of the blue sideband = 2.09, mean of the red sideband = 1.76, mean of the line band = 1.74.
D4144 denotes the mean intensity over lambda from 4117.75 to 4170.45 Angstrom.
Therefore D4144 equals 1.9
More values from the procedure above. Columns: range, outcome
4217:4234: 1.72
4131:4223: 1.79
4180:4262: 1.72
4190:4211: 1.7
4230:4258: 1.74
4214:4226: 1.72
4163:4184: 1.81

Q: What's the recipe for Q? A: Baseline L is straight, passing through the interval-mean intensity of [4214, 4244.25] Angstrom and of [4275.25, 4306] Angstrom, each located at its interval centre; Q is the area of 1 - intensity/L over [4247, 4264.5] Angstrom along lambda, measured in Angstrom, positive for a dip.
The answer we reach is 0.6 Angstrom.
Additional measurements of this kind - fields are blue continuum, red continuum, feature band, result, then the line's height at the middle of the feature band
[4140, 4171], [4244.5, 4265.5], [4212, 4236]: 0.32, 1.76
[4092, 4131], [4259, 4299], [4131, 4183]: 4.37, 2.02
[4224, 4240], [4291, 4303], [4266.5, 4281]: -0.10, 1.76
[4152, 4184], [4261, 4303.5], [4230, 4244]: 0.28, 1.79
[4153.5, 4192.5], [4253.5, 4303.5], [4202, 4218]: 0.37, 1.78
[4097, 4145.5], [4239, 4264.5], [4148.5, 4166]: 0.79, 1.95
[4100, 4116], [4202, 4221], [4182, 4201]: 1.29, 1.82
